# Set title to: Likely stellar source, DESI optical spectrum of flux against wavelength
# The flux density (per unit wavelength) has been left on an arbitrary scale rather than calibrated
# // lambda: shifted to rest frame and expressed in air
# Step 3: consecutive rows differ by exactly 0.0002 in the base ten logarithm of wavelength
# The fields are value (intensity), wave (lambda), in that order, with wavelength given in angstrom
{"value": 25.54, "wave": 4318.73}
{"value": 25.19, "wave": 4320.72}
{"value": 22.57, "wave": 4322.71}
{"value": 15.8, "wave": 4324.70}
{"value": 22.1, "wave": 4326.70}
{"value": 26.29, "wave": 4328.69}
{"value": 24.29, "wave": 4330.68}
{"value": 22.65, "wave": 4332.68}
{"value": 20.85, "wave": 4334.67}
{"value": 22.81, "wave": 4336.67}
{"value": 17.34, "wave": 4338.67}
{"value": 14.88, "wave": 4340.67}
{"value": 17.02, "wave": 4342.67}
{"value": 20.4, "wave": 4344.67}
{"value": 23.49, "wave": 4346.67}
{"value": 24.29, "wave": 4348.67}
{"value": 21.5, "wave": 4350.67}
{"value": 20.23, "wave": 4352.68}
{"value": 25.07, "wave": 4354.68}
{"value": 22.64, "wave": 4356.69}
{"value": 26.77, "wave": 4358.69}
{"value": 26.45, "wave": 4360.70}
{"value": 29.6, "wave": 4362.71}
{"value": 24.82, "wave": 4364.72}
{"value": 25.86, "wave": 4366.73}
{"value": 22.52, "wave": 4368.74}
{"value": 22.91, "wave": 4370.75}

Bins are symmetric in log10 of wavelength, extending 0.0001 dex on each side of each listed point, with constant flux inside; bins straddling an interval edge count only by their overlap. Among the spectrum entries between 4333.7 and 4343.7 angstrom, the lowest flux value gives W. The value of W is 14.88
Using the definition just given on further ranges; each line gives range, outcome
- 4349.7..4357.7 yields 20.23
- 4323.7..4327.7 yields 15.8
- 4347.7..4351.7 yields 21.5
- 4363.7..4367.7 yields 24.82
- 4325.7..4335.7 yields 20.85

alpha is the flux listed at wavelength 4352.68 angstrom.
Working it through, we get 20.23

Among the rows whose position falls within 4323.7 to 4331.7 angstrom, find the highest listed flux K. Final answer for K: 26.29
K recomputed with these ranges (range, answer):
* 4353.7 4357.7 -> 25.07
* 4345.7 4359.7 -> 26.77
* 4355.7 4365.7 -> 29.6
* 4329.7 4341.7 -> 24.29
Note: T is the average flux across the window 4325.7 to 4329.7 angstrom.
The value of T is 24.2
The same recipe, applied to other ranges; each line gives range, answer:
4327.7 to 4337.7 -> 23.4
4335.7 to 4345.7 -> 18.5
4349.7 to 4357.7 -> 22.4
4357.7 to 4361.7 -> 26.6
